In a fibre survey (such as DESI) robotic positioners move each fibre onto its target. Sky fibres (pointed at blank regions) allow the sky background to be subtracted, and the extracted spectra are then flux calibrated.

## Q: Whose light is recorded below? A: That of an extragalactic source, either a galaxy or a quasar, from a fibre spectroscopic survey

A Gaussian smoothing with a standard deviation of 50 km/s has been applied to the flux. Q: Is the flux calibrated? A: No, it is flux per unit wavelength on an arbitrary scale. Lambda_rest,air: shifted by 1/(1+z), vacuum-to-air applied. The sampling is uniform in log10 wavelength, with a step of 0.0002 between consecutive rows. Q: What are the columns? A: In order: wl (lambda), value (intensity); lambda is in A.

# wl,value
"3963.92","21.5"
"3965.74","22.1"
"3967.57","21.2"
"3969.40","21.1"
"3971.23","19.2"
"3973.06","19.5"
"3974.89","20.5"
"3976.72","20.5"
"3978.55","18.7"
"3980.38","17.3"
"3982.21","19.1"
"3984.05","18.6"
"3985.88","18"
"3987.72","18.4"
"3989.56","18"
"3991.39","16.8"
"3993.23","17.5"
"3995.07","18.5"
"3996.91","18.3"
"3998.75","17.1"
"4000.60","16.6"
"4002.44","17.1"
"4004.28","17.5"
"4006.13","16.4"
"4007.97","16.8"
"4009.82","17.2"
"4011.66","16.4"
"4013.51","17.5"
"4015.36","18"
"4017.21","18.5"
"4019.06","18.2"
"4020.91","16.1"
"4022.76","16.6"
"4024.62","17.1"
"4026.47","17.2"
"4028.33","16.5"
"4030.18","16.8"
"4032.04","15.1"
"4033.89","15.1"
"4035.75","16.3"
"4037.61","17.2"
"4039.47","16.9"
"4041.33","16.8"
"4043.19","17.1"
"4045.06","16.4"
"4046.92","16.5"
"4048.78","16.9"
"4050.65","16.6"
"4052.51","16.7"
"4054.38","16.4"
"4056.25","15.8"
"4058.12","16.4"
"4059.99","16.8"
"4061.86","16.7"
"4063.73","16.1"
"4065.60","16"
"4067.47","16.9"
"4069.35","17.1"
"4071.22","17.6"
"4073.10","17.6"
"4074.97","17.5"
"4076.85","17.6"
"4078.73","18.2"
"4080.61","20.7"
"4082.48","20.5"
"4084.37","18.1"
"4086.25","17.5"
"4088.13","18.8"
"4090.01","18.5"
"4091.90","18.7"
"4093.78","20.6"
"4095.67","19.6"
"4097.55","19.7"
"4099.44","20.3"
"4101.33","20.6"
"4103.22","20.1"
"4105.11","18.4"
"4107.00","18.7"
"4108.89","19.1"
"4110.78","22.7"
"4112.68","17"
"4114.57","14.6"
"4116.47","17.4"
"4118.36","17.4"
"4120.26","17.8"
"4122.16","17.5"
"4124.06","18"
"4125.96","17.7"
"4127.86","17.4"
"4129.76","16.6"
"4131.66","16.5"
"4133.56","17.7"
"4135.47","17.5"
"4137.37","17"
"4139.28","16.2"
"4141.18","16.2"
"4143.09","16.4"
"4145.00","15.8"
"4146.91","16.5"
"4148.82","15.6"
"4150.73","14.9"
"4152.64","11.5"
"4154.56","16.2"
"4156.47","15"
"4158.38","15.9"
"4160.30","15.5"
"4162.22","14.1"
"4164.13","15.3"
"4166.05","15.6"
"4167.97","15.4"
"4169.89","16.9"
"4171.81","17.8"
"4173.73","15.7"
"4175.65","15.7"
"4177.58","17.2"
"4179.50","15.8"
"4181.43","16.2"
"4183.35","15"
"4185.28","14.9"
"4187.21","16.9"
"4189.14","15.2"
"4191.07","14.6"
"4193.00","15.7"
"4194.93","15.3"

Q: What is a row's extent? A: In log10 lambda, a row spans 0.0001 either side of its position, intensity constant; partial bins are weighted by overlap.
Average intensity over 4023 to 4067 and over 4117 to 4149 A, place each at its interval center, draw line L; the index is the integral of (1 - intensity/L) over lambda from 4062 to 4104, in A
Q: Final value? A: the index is -4.6 A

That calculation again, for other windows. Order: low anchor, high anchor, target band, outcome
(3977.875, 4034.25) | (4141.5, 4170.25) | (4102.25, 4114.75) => -2.29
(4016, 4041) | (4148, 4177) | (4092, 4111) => -4.49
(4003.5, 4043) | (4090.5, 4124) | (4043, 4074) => 1.77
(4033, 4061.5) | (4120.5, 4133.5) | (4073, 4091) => -1.77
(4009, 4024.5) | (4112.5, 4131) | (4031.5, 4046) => 0.73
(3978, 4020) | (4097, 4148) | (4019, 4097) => 1.91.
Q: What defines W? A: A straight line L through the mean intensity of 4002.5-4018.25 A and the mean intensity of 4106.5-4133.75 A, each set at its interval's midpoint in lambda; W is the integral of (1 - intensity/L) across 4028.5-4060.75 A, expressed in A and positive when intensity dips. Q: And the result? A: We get 1.8 A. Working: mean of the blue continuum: 17.3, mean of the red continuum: 17.7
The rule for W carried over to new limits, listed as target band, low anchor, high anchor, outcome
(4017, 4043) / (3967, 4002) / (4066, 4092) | 2.4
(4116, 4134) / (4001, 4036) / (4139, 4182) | -1.6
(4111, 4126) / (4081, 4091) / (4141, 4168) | -0.2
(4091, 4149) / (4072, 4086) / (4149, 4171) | -3.8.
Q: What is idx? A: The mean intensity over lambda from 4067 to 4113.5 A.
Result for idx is 18.9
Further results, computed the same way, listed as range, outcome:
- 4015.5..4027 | 17.3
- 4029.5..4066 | 16.4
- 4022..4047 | 16.5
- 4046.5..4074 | 16.7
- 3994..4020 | 17.4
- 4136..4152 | 16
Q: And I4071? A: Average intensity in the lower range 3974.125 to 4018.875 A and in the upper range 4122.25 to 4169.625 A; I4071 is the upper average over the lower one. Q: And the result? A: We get 0.90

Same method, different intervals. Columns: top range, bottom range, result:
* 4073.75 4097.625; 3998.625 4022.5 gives 1.10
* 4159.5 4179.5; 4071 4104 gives 0.84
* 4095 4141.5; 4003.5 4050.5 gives 1.07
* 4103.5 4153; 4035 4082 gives 1.00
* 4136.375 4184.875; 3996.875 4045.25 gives 0.93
